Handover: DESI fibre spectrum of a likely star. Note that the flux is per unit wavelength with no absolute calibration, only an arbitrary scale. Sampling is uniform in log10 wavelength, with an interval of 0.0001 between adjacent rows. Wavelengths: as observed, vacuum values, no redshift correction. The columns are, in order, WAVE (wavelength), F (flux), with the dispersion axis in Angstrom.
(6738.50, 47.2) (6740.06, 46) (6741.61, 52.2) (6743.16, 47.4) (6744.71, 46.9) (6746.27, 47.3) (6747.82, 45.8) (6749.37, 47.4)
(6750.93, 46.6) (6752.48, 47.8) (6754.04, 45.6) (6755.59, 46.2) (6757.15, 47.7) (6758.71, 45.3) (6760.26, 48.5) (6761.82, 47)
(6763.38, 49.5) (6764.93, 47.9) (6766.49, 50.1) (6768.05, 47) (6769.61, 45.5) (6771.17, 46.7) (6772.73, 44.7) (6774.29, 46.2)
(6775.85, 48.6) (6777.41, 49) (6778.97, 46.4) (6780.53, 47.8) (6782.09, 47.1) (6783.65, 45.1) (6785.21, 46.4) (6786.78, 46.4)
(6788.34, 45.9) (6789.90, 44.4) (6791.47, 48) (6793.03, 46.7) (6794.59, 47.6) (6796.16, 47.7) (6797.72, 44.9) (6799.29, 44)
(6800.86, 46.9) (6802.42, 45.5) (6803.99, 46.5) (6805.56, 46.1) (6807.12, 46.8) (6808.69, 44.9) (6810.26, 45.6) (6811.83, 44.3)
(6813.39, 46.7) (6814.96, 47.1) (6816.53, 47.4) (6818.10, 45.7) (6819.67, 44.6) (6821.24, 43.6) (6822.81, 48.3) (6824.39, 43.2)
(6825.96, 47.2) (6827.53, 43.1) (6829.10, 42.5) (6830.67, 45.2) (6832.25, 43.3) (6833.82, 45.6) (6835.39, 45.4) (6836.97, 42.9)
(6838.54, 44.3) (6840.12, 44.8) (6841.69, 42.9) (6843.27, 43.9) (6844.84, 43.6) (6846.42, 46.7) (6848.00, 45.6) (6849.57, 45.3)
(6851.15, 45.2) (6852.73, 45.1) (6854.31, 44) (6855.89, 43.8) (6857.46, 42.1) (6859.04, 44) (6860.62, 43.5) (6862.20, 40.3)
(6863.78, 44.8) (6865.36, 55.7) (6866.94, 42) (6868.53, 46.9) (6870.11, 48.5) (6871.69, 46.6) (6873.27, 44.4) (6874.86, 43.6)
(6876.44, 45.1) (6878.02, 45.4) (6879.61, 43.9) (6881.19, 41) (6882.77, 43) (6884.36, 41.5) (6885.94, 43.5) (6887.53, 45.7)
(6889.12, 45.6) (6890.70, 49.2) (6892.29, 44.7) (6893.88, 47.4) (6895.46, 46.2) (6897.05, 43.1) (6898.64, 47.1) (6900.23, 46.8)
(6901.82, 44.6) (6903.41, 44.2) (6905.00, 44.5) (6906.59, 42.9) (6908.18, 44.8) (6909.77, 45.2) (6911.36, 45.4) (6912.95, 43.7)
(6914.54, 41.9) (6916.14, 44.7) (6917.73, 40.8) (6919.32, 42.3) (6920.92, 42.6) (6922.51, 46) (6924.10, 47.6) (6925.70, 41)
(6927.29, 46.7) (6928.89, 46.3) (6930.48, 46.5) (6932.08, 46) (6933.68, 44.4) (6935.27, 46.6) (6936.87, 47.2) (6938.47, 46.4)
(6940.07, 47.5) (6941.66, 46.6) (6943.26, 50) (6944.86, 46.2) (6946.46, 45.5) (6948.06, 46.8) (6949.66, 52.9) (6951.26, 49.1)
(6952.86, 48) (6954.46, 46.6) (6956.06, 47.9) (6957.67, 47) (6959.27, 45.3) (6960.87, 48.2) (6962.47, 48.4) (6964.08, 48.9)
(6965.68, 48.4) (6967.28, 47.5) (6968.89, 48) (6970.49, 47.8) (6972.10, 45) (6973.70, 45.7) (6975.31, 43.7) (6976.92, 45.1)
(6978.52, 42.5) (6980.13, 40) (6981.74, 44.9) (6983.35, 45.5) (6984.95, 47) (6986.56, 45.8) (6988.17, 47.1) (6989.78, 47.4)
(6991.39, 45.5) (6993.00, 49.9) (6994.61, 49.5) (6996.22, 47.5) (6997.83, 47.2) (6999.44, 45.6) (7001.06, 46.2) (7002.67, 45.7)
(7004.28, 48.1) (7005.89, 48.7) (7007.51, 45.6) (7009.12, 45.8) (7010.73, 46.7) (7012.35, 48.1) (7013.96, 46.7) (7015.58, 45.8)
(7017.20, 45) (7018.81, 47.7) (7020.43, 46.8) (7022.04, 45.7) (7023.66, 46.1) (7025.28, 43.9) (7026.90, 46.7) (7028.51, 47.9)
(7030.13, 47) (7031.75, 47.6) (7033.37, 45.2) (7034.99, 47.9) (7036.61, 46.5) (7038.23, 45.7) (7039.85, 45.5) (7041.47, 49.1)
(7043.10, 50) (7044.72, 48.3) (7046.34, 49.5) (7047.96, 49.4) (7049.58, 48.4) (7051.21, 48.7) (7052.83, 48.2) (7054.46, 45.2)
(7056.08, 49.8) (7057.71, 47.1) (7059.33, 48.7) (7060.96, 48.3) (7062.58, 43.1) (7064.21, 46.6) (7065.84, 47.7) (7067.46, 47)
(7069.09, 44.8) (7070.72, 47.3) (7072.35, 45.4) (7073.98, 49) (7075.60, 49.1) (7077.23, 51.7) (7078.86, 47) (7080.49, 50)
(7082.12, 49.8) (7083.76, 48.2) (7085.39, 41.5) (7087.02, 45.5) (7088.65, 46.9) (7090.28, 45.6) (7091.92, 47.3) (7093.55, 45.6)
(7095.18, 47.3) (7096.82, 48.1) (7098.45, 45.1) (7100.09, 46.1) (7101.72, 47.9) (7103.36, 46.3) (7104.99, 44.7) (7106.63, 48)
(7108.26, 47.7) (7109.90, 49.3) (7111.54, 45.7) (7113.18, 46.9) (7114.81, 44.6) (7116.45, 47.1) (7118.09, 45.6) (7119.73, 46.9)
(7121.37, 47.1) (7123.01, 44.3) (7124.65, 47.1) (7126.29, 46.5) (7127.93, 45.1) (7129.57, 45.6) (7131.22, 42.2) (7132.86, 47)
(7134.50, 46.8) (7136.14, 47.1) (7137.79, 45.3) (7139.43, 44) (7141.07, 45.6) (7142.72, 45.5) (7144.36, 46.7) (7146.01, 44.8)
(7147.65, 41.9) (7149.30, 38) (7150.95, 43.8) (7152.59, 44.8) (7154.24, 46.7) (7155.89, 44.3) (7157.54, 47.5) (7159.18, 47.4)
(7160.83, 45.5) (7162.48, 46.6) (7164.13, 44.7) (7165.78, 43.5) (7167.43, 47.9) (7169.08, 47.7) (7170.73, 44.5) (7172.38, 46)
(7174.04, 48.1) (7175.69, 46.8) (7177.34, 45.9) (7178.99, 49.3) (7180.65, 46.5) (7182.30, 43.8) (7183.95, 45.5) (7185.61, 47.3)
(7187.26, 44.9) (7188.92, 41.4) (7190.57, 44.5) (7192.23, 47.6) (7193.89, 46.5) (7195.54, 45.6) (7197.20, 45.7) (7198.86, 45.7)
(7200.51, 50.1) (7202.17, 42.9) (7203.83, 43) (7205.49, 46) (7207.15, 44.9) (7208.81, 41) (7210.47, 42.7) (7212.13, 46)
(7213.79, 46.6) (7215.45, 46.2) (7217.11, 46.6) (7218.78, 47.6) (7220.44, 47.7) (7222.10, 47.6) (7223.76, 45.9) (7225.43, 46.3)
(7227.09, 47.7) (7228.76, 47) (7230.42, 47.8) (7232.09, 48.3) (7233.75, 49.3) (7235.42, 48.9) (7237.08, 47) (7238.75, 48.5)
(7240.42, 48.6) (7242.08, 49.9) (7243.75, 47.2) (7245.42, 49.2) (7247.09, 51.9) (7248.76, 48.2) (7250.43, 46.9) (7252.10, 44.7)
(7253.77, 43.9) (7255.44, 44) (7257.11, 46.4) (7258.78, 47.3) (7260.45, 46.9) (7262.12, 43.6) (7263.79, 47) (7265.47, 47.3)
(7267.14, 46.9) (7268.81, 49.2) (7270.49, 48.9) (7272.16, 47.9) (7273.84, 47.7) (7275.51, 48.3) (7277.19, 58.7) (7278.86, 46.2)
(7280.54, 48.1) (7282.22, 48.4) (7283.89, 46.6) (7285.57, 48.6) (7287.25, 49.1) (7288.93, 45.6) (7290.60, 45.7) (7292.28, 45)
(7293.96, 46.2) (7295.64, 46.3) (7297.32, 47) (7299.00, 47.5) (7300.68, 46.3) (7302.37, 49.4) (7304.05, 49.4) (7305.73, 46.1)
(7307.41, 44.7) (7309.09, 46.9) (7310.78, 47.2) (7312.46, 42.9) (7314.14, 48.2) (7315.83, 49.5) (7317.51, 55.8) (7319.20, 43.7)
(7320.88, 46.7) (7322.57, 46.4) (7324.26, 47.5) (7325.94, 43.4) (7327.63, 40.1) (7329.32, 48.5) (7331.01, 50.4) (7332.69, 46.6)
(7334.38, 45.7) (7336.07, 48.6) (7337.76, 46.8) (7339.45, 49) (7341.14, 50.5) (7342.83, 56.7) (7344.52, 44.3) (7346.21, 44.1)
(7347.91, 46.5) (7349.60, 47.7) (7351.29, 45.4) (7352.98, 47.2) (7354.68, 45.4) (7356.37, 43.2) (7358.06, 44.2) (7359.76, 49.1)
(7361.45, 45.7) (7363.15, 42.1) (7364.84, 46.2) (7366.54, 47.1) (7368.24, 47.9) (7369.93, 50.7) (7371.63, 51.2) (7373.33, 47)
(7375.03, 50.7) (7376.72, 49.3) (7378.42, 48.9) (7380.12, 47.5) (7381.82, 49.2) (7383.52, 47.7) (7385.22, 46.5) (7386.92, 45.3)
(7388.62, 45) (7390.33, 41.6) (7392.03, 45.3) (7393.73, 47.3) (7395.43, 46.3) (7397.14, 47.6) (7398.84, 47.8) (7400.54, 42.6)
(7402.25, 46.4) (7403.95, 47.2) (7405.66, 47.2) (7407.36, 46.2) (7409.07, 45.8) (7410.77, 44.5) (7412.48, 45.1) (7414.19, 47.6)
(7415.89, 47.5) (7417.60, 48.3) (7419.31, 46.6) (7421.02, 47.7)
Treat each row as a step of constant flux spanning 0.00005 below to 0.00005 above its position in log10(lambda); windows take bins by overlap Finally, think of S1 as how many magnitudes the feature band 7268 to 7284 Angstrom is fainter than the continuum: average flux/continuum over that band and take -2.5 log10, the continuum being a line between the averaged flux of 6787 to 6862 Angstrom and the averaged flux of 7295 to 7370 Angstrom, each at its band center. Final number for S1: -0.05 mag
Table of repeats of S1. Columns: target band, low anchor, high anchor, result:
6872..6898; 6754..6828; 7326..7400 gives 0.04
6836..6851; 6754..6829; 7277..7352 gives 0.05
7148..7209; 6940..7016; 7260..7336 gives 0.04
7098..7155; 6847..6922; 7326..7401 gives 0.00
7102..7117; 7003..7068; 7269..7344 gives 0.01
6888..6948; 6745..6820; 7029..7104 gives 0.04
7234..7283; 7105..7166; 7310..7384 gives -0.03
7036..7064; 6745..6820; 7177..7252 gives -0.03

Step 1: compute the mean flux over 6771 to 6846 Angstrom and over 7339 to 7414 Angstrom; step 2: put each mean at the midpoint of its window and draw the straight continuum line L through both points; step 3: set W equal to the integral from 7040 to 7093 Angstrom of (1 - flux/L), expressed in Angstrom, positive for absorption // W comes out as -1.6 Angstrom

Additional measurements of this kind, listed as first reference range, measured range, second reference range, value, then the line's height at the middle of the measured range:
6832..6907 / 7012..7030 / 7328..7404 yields -0.35 Angstrom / 45.5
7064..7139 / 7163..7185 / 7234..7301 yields 0.41 Angstrom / 47.1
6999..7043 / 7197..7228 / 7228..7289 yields 1.19 Angstrom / 47.6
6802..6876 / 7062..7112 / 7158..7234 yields -1.31 Angstrom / 45.8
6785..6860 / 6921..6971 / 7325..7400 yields -1.58 Angstrom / 45.6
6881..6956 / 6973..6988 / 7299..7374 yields 0.39 Angstrom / 45.8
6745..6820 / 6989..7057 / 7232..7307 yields -0.10 Angstrom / 47.1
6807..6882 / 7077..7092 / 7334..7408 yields -0.43 Angstrom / 45.9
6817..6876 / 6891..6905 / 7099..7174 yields -0.18 Angstrom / 45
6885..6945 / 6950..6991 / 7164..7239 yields -0.92 Angstrom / 45.5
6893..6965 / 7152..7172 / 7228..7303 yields 0.50 Angstrom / 47.1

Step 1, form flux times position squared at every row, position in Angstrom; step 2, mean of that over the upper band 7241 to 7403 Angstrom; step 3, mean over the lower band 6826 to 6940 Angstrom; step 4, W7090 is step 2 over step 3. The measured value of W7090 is 1.19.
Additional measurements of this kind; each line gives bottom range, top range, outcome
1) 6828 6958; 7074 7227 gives 1.10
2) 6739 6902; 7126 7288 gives 1.13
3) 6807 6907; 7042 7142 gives 1.12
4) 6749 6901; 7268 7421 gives 1.20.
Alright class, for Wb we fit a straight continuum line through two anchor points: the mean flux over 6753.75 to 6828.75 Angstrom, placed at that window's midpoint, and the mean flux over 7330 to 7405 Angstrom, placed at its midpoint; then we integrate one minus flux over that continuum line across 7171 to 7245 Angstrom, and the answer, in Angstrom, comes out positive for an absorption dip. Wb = 0.74 Angstrom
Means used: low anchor 46.4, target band 46.4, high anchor 47.1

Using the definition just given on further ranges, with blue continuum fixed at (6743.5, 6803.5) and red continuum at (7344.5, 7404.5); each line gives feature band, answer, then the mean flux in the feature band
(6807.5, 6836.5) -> 0.98 Angstrom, 45.2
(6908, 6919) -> 0.73 Angstrom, 43.7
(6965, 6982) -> 0.52 Angstrom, 45.3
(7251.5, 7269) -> 0.24 Angstrom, 46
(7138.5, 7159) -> 0.93 Angstrom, 44.6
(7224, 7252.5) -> -0.87 Angstrom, 48.1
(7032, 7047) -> -0.25 Angstrom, 47.5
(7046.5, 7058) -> -0.38 Angstrom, 48.2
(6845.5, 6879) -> 1.15 Angstrom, 45.1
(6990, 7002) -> -0.15 Angstrom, 47.3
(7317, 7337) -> -0.07 Angstrom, 46.8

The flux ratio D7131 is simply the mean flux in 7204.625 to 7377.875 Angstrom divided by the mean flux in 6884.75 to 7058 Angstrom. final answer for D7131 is 1.02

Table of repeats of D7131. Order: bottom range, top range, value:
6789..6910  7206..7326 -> 1.05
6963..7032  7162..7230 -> 0.99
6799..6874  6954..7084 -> 1.04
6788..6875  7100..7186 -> 1.01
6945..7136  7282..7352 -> 1.01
